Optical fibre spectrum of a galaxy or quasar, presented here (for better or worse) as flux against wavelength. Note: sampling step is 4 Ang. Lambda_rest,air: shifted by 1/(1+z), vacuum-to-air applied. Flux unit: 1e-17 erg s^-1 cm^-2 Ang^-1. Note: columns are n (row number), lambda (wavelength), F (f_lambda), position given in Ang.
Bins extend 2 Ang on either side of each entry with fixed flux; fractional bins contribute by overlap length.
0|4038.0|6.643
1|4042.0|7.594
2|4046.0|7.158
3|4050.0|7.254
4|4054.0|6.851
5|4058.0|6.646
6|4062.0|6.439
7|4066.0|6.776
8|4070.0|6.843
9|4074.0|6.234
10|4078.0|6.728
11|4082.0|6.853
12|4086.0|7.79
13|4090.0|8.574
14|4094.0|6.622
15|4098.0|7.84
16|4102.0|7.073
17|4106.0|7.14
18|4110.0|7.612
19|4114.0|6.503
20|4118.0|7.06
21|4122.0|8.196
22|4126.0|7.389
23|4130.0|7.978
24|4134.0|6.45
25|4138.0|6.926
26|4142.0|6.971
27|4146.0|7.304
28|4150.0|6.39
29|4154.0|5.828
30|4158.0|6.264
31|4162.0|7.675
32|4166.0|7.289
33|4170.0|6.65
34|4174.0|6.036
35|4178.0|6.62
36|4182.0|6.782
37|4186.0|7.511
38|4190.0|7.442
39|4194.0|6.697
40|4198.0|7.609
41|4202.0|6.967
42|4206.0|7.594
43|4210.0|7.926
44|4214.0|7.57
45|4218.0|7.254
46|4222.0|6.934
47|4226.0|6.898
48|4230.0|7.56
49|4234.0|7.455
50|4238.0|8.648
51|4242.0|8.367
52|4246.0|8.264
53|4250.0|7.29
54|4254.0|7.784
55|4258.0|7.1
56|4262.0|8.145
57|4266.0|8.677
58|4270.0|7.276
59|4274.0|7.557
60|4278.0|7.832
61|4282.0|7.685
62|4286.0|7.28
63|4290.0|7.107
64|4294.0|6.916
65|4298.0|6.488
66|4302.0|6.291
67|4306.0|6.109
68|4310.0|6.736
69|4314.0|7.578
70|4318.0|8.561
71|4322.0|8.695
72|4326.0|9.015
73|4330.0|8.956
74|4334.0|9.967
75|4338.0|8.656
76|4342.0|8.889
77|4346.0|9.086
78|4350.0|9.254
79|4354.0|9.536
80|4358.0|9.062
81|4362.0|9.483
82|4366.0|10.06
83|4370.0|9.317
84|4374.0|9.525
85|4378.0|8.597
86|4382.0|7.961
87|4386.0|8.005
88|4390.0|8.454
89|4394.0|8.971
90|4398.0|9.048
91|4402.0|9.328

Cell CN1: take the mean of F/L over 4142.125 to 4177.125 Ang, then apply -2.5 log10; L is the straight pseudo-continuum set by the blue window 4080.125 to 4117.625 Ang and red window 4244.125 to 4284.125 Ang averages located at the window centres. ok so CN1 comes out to 0.12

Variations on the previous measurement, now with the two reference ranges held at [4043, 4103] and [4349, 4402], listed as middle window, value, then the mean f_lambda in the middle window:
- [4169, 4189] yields 0.148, 6.76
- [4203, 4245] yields 0.058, 7.62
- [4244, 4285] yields 0.075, 7.75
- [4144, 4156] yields 0.162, 6.51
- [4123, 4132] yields -0.048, 7.74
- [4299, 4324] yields 0.181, 7.29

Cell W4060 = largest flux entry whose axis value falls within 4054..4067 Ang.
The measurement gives 6.851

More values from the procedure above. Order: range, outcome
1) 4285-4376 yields 10.06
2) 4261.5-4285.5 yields 8.677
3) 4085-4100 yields 8.574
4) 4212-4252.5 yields 8.648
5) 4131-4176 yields 7.675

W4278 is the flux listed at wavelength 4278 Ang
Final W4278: 7.832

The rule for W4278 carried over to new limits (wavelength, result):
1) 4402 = 9.328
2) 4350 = 9.254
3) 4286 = 7.28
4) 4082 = 6.853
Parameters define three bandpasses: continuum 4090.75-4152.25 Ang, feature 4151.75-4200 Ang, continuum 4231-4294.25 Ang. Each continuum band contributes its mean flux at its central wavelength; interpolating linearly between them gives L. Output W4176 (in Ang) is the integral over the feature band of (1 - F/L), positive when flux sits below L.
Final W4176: 3.48 Ang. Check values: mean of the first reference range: 7.19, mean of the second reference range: 7.73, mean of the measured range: 6.86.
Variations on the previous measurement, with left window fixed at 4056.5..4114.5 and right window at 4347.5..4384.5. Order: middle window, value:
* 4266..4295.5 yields 3.7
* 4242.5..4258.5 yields 1.1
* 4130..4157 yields 2.8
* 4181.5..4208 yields 2.1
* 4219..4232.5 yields 1.6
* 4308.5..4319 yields 1.4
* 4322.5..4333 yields -0.2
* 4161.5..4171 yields 0.6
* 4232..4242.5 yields 0.1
